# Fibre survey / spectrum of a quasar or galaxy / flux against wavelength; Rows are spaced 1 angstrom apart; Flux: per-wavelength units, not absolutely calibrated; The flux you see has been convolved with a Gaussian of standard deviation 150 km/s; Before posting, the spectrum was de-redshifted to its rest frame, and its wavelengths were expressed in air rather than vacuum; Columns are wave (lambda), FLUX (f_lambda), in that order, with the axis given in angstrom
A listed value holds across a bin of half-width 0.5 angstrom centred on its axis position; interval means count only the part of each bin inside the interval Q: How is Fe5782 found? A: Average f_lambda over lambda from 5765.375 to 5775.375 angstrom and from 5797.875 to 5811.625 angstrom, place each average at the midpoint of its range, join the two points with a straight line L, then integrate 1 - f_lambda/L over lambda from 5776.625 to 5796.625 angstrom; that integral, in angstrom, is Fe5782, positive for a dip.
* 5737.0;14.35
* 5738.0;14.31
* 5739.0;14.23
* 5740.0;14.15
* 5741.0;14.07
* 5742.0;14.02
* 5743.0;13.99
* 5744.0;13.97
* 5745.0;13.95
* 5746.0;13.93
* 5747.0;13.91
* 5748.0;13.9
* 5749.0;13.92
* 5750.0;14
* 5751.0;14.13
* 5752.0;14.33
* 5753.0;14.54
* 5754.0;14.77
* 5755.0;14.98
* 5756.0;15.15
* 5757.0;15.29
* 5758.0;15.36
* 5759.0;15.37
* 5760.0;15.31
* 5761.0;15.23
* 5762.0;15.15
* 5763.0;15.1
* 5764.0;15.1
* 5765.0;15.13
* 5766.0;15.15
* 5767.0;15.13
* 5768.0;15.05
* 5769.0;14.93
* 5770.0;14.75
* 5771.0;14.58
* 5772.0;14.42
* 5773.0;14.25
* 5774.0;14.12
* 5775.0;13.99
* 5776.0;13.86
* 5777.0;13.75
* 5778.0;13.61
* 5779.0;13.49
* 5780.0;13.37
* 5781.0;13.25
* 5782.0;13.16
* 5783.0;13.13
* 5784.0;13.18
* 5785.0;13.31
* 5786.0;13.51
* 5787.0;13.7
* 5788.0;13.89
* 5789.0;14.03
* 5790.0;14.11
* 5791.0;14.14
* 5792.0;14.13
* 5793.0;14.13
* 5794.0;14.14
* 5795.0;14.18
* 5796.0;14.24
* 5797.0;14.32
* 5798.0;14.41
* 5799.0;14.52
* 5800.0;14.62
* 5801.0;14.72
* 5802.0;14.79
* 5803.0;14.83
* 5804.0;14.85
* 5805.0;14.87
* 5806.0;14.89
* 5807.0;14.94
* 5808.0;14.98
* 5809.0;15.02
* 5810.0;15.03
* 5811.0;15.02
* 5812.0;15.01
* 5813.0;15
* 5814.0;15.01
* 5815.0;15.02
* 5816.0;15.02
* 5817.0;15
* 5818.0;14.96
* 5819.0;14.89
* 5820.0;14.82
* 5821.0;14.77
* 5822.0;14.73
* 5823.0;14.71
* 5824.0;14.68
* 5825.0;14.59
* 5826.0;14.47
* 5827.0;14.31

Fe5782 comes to 1.4 angstrom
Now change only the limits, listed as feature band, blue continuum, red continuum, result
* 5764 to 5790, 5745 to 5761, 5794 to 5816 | 1.10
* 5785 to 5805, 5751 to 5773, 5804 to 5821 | 0.92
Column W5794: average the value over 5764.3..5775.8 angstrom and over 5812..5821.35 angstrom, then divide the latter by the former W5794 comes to 1.02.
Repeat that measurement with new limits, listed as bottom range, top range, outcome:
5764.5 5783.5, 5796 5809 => 1.04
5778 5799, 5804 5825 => 1.08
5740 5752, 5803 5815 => 1.07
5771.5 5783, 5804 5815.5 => 1.09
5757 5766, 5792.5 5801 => 0.94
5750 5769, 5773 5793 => 0.91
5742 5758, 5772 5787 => 0.95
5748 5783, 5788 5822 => 1.01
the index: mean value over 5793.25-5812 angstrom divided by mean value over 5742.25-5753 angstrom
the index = 1.0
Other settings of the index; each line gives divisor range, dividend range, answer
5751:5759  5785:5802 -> 0.95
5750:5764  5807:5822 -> 1.00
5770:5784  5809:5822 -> 1.09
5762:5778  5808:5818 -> 1.03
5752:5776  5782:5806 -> 0.95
